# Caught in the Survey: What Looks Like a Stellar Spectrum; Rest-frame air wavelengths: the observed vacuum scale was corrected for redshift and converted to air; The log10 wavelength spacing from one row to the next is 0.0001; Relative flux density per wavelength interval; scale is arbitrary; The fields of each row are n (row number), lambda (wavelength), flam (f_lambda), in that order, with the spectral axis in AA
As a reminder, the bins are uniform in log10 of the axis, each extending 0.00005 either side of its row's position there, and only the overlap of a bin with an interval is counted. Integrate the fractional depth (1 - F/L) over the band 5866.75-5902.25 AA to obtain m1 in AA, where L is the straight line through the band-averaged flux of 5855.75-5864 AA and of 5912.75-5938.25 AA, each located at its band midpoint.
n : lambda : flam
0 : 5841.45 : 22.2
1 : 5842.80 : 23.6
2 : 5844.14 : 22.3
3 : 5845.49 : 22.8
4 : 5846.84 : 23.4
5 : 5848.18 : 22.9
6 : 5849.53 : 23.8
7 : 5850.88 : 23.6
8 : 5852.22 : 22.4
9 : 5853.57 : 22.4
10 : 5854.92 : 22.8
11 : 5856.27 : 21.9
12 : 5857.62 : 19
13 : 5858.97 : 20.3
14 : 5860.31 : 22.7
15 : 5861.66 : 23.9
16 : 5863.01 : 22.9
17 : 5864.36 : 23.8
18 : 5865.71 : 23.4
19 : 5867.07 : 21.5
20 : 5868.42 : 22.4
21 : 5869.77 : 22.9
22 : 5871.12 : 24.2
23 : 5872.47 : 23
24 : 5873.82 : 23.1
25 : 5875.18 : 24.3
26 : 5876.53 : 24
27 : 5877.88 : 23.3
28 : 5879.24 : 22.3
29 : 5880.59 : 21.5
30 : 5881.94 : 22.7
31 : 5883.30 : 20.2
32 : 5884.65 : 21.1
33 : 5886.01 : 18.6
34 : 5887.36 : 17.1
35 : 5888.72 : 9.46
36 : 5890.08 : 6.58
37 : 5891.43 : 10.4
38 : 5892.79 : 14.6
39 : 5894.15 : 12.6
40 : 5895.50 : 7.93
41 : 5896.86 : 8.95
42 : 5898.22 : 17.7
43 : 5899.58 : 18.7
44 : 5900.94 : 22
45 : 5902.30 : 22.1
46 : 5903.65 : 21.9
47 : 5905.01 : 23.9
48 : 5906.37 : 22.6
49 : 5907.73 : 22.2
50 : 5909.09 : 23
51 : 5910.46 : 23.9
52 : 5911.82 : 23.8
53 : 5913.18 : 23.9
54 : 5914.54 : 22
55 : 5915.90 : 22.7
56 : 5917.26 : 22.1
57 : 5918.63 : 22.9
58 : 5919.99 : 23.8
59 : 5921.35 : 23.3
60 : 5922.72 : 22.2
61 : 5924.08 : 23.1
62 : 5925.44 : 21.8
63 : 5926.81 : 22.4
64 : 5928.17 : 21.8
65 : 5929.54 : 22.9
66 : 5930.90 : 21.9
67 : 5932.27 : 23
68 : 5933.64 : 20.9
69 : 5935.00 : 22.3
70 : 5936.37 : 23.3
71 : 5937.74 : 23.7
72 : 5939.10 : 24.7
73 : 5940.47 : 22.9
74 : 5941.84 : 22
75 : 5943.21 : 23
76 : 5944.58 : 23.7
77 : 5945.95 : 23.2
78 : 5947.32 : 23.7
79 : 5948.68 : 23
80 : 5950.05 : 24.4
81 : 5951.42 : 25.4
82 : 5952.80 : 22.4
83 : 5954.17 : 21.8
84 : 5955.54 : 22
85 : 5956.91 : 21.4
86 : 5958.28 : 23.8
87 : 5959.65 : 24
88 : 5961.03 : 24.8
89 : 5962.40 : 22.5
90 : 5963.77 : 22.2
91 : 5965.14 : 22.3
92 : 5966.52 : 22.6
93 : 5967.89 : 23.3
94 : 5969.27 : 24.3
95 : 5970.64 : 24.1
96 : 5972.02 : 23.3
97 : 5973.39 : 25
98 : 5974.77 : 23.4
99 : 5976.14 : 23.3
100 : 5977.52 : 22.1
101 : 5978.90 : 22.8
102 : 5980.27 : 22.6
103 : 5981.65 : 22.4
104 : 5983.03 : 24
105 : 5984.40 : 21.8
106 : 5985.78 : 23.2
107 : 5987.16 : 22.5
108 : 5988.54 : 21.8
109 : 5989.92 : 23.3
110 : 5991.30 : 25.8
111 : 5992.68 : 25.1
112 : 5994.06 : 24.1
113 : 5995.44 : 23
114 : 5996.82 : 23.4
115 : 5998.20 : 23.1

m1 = 5.8 AA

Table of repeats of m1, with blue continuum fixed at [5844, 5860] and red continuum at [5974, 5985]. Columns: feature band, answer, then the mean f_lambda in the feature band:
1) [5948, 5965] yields -0.28 AA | 23.1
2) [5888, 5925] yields 5.45 AA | 19.2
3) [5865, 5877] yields -0.43 AA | 23.2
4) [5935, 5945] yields -0.26 AA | 23.2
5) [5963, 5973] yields -0.19 AA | 23.2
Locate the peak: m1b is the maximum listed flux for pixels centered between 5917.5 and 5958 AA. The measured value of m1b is 25.4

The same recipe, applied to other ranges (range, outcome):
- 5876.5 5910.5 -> 24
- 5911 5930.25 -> 23.9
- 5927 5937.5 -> 23.3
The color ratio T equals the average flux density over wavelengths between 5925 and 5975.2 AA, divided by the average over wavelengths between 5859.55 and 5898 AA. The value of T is 1.20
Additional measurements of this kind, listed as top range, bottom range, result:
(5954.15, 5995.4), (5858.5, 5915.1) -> 1.15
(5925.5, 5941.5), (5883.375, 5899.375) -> 1.66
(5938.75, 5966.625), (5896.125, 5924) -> 1.07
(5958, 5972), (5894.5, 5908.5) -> 1.25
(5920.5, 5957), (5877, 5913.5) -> 1.23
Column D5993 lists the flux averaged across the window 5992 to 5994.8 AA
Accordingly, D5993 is 24.6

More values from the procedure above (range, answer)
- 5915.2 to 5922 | 23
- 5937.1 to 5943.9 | 23.3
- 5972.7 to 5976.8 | 23.9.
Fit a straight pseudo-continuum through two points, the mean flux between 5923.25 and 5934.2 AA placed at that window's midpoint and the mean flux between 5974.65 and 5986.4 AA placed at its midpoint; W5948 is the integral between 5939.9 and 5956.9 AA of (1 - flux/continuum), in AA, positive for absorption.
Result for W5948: -0.5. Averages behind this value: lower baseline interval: 22.2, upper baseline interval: 22.8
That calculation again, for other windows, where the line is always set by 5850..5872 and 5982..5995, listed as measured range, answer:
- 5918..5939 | 0.32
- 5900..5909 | 0.19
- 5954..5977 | 0.09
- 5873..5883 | -0.12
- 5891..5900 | 3.91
